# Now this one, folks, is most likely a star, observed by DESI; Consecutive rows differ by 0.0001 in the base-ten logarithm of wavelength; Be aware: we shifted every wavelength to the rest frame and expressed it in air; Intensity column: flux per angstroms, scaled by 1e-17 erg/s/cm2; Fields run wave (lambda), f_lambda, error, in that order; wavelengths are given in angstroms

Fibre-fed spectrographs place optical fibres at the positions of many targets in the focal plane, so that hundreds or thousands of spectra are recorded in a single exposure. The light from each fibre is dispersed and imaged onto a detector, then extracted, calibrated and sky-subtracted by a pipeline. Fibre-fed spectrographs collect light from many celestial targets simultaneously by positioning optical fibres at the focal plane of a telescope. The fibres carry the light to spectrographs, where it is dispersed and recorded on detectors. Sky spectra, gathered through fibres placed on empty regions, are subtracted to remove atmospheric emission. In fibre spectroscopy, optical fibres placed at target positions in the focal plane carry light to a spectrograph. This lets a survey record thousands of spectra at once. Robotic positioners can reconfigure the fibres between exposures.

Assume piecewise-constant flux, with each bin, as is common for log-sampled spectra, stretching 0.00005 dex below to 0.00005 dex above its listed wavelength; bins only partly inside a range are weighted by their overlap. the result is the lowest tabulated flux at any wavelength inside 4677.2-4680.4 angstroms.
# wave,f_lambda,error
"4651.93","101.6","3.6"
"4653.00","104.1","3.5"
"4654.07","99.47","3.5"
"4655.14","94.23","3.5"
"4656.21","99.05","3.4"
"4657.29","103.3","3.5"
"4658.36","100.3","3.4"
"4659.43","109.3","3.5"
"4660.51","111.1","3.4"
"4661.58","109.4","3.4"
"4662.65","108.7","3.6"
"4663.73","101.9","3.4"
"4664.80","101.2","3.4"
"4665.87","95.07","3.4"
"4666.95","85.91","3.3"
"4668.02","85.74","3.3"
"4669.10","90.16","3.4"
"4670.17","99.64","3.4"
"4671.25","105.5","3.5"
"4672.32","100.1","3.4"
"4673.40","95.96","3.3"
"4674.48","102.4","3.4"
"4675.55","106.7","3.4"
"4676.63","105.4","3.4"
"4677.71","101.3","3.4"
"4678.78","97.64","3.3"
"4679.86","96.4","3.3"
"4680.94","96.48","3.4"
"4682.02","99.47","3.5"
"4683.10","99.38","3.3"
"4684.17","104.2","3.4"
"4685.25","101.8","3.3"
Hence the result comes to 96.4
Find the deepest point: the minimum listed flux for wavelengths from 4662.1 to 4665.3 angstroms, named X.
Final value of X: 101.2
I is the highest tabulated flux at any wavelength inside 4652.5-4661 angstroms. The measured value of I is 111.1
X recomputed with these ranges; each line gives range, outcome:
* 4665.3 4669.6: 85.74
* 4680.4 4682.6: 96.48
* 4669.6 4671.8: 99.64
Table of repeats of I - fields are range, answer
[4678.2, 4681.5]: 97.64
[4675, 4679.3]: 106.7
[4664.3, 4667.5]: 101.2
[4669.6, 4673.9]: 105.5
